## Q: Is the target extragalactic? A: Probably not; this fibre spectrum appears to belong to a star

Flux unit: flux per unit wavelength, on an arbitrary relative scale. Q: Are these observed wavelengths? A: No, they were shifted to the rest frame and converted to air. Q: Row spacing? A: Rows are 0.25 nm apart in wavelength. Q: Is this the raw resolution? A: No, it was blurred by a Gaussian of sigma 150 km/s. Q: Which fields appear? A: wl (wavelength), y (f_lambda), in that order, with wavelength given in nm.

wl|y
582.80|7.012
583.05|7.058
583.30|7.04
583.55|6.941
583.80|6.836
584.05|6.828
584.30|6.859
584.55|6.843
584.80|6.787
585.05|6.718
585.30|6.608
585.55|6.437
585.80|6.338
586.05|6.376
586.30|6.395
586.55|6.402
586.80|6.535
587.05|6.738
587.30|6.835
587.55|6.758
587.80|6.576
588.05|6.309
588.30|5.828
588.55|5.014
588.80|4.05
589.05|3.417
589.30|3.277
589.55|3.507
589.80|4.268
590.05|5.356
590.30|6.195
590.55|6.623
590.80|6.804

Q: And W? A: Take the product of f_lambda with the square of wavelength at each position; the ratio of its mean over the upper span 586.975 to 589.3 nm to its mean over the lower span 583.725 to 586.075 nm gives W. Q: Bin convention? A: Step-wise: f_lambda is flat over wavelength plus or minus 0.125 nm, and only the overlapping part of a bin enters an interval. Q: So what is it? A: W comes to 0.84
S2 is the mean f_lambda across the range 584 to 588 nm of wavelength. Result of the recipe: 6.62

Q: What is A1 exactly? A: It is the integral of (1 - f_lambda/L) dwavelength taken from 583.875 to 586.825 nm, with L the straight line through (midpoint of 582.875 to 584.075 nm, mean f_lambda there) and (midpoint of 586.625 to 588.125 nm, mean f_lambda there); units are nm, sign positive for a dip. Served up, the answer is 0.09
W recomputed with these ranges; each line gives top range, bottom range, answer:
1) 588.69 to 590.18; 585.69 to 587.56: 0.62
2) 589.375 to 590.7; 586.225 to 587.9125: 0.79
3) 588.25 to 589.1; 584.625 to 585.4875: 0.69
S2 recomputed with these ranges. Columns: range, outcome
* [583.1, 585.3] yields 6.85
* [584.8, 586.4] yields 6.5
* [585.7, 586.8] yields 6.4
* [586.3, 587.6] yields 6.62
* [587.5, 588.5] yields 6.24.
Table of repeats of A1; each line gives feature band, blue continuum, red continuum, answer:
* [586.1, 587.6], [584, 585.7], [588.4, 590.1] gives -0.30 nm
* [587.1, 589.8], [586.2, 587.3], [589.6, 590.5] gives 0.35 nm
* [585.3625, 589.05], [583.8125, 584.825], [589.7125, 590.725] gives 0.12 nm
